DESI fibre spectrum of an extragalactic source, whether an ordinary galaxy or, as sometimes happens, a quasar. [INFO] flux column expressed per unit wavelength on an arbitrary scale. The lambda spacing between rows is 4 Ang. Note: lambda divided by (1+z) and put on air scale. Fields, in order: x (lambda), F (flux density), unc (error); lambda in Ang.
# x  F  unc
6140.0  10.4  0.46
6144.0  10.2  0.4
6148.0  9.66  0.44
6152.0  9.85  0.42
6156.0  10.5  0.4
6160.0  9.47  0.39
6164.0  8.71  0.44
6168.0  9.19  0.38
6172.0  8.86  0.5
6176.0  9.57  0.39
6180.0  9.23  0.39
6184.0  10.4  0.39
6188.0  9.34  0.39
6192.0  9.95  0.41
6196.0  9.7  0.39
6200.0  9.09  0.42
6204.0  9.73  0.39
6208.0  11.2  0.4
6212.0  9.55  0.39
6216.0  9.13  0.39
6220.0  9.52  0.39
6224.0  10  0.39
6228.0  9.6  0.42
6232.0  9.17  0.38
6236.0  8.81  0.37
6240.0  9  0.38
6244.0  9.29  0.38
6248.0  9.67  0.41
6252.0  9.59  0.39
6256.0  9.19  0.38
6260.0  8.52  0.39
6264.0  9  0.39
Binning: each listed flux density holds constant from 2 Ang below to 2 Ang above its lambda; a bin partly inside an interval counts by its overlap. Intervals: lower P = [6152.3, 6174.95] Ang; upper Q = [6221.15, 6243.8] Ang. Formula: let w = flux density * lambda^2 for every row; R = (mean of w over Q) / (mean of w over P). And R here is 1.01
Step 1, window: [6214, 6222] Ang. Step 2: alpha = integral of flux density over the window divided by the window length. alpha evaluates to 9.32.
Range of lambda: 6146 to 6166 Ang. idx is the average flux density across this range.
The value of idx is 9.64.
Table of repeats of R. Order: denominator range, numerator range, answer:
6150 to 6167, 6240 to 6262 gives 0.99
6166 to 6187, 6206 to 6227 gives 1.06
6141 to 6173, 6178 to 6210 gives 1.04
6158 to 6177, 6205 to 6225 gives 1.10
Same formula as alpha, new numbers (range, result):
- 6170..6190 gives 9.48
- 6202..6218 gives 9.9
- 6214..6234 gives 9.48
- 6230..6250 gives 9.19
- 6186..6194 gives 9.64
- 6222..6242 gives 9.32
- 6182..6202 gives 9.7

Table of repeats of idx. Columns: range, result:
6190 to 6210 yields 9.93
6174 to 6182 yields 9.4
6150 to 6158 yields 10.2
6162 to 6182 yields 9.11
